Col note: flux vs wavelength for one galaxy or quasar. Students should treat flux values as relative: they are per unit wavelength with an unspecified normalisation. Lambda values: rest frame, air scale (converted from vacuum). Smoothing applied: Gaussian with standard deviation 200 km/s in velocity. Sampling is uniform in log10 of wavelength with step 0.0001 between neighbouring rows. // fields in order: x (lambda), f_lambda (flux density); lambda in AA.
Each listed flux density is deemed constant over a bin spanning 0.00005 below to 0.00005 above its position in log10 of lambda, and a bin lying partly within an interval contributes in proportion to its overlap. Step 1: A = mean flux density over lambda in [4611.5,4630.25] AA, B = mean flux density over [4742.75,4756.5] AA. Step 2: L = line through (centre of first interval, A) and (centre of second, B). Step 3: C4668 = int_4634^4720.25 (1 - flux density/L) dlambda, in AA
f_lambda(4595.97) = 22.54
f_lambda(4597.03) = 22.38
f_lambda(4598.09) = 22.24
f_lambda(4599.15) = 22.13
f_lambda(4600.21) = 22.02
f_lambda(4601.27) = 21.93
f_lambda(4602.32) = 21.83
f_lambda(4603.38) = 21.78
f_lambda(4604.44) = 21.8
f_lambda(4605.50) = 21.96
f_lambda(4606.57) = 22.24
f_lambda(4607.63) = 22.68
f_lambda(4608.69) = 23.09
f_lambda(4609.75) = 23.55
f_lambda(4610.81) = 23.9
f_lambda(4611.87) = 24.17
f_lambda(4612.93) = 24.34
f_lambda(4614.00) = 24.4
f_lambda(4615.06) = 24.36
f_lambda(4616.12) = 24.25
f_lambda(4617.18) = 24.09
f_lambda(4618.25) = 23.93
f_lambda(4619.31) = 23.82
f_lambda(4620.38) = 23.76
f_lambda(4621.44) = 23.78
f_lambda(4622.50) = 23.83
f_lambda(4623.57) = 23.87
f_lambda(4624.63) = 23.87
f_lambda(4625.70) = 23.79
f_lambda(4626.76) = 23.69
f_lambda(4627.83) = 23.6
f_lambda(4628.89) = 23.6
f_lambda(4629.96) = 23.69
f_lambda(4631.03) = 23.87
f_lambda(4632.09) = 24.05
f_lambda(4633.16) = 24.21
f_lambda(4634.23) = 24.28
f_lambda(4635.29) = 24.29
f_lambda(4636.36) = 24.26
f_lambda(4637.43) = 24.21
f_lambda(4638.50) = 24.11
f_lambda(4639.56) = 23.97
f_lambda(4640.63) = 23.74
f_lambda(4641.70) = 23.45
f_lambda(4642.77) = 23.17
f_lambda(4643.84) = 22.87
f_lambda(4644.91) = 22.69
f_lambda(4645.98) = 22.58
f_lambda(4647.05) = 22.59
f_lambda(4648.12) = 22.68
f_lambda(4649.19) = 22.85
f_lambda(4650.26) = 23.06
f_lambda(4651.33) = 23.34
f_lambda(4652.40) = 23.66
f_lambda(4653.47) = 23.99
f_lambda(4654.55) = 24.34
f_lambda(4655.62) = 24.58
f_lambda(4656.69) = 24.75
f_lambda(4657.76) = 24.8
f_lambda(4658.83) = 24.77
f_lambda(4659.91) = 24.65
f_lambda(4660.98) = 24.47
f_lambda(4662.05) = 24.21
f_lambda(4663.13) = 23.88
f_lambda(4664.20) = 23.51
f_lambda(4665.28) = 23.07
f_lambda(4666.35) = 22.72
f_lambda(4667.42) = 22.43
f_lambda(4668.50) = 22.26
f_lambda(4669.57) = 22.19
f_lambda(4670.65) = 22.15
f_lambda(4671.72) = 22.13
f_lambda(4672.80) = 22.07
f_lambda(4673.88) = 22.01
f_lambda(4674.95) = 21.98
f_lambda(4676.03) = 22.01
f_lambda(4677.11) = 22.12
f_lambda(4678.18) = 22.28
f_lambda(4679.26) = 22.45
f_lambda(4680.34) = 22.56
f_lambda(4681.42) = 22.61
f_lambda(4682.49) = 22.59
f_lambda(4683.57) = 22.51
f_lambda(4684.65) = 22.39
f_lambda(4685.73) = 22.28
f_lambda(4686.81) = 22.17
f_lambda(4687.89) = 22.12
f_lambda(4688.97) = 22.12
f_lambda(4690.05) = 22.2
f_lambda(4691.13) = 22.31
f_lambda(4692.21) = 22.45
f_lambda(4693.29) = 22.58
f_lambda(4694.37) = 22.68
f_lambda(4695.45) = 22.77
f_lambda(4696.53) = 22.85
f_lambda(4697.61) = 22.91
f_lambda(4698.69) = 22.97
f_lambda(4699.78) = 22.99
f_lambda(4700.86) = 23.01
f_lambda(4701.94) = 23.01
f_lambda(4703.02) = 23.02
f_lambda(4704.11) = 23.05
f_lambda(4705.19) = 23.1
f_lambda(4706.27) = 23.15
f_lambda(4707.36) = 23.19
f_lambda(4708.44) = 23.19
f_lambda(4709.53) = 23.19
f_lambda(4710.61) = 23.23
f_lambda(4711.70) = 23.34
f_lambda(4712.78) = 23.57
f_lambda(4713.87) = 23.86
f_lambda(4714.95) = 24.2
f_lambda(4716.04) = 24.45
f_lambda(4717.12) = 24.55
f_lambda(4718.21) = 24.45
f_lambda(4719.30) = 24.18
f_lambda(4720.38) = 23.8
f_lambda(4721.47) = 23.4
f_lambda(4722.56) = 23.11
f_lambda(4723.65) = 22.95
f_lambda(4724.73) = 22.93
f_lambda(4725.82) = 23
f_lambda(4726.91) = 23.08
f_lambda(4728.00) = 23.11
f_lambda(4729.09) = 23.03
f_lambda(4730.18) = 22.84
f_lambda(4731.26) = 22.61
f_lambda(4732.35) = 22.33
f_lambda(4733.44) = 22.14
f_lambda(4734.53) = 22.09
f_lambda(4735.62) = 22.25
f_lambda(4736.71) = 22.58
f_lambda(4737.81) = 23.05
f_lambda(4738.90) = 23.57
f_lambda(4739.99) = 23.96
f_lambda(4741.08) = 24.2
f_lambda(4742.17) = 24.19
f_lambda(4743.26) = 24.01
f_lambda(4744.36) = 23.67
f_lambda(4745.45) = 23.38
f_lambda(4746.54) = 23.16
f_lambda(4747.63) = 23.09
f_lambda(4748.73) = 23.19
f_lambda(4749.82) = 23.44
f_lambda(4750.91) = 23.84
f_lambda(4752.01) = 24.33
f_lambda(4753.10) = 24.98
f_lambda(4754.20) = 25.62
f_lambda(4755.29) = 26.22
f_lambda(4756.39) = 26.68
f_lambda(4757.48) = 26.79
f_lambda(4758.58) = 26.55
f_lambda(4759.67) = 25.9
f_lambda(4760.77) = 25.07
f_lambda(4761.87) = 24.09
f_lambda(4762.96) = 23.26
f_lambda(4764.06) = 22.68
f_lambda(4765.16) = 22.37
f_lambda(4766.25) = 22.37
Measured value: 3.16 AA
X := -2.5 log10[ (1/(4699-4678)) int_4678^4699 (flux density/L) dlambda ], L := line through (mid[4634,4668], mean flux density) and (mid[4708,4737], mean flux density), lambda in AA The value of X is 0.05 mag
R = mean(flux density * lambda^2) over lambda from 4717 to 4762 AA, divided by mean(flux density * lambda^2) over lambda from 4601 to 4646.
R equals 1.06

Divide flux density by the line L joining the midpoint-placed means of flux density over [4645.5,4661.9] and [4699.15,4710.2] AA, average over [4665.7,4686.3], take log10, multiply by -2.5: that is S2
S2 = 0.06 mag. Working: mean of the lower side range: 23.8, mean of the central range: 22.3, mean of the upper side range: 23.1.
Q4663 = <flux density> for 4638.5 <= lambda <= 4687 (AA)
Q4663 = 23.1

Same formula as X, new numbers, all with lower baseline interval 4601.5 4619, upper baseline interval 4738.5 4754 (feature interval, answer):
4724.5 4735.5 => 0.05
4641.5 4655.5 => 0.01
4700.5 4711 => 0.03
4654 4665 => -0.04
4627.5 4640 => -0.03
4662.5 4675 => 0.04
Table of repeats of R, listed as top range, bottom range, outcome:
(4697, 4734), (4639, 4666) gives 1.01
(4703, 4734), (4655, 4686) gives 1.04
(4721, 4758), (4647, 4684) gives 1.06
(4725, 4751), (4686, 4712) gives 1.03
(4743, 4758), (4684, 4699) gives 1.12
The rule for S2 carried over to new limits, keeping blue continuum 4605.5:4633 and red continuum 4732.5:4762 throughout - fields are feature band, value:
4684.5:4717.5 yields 0.05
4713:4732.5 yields 0.03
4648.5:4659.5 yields -0.01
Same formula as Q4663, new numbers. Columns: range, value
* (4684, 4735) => 23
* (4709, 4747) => 23.4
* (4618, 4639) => 23.9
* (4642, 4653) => 23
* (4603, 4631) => 23.5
